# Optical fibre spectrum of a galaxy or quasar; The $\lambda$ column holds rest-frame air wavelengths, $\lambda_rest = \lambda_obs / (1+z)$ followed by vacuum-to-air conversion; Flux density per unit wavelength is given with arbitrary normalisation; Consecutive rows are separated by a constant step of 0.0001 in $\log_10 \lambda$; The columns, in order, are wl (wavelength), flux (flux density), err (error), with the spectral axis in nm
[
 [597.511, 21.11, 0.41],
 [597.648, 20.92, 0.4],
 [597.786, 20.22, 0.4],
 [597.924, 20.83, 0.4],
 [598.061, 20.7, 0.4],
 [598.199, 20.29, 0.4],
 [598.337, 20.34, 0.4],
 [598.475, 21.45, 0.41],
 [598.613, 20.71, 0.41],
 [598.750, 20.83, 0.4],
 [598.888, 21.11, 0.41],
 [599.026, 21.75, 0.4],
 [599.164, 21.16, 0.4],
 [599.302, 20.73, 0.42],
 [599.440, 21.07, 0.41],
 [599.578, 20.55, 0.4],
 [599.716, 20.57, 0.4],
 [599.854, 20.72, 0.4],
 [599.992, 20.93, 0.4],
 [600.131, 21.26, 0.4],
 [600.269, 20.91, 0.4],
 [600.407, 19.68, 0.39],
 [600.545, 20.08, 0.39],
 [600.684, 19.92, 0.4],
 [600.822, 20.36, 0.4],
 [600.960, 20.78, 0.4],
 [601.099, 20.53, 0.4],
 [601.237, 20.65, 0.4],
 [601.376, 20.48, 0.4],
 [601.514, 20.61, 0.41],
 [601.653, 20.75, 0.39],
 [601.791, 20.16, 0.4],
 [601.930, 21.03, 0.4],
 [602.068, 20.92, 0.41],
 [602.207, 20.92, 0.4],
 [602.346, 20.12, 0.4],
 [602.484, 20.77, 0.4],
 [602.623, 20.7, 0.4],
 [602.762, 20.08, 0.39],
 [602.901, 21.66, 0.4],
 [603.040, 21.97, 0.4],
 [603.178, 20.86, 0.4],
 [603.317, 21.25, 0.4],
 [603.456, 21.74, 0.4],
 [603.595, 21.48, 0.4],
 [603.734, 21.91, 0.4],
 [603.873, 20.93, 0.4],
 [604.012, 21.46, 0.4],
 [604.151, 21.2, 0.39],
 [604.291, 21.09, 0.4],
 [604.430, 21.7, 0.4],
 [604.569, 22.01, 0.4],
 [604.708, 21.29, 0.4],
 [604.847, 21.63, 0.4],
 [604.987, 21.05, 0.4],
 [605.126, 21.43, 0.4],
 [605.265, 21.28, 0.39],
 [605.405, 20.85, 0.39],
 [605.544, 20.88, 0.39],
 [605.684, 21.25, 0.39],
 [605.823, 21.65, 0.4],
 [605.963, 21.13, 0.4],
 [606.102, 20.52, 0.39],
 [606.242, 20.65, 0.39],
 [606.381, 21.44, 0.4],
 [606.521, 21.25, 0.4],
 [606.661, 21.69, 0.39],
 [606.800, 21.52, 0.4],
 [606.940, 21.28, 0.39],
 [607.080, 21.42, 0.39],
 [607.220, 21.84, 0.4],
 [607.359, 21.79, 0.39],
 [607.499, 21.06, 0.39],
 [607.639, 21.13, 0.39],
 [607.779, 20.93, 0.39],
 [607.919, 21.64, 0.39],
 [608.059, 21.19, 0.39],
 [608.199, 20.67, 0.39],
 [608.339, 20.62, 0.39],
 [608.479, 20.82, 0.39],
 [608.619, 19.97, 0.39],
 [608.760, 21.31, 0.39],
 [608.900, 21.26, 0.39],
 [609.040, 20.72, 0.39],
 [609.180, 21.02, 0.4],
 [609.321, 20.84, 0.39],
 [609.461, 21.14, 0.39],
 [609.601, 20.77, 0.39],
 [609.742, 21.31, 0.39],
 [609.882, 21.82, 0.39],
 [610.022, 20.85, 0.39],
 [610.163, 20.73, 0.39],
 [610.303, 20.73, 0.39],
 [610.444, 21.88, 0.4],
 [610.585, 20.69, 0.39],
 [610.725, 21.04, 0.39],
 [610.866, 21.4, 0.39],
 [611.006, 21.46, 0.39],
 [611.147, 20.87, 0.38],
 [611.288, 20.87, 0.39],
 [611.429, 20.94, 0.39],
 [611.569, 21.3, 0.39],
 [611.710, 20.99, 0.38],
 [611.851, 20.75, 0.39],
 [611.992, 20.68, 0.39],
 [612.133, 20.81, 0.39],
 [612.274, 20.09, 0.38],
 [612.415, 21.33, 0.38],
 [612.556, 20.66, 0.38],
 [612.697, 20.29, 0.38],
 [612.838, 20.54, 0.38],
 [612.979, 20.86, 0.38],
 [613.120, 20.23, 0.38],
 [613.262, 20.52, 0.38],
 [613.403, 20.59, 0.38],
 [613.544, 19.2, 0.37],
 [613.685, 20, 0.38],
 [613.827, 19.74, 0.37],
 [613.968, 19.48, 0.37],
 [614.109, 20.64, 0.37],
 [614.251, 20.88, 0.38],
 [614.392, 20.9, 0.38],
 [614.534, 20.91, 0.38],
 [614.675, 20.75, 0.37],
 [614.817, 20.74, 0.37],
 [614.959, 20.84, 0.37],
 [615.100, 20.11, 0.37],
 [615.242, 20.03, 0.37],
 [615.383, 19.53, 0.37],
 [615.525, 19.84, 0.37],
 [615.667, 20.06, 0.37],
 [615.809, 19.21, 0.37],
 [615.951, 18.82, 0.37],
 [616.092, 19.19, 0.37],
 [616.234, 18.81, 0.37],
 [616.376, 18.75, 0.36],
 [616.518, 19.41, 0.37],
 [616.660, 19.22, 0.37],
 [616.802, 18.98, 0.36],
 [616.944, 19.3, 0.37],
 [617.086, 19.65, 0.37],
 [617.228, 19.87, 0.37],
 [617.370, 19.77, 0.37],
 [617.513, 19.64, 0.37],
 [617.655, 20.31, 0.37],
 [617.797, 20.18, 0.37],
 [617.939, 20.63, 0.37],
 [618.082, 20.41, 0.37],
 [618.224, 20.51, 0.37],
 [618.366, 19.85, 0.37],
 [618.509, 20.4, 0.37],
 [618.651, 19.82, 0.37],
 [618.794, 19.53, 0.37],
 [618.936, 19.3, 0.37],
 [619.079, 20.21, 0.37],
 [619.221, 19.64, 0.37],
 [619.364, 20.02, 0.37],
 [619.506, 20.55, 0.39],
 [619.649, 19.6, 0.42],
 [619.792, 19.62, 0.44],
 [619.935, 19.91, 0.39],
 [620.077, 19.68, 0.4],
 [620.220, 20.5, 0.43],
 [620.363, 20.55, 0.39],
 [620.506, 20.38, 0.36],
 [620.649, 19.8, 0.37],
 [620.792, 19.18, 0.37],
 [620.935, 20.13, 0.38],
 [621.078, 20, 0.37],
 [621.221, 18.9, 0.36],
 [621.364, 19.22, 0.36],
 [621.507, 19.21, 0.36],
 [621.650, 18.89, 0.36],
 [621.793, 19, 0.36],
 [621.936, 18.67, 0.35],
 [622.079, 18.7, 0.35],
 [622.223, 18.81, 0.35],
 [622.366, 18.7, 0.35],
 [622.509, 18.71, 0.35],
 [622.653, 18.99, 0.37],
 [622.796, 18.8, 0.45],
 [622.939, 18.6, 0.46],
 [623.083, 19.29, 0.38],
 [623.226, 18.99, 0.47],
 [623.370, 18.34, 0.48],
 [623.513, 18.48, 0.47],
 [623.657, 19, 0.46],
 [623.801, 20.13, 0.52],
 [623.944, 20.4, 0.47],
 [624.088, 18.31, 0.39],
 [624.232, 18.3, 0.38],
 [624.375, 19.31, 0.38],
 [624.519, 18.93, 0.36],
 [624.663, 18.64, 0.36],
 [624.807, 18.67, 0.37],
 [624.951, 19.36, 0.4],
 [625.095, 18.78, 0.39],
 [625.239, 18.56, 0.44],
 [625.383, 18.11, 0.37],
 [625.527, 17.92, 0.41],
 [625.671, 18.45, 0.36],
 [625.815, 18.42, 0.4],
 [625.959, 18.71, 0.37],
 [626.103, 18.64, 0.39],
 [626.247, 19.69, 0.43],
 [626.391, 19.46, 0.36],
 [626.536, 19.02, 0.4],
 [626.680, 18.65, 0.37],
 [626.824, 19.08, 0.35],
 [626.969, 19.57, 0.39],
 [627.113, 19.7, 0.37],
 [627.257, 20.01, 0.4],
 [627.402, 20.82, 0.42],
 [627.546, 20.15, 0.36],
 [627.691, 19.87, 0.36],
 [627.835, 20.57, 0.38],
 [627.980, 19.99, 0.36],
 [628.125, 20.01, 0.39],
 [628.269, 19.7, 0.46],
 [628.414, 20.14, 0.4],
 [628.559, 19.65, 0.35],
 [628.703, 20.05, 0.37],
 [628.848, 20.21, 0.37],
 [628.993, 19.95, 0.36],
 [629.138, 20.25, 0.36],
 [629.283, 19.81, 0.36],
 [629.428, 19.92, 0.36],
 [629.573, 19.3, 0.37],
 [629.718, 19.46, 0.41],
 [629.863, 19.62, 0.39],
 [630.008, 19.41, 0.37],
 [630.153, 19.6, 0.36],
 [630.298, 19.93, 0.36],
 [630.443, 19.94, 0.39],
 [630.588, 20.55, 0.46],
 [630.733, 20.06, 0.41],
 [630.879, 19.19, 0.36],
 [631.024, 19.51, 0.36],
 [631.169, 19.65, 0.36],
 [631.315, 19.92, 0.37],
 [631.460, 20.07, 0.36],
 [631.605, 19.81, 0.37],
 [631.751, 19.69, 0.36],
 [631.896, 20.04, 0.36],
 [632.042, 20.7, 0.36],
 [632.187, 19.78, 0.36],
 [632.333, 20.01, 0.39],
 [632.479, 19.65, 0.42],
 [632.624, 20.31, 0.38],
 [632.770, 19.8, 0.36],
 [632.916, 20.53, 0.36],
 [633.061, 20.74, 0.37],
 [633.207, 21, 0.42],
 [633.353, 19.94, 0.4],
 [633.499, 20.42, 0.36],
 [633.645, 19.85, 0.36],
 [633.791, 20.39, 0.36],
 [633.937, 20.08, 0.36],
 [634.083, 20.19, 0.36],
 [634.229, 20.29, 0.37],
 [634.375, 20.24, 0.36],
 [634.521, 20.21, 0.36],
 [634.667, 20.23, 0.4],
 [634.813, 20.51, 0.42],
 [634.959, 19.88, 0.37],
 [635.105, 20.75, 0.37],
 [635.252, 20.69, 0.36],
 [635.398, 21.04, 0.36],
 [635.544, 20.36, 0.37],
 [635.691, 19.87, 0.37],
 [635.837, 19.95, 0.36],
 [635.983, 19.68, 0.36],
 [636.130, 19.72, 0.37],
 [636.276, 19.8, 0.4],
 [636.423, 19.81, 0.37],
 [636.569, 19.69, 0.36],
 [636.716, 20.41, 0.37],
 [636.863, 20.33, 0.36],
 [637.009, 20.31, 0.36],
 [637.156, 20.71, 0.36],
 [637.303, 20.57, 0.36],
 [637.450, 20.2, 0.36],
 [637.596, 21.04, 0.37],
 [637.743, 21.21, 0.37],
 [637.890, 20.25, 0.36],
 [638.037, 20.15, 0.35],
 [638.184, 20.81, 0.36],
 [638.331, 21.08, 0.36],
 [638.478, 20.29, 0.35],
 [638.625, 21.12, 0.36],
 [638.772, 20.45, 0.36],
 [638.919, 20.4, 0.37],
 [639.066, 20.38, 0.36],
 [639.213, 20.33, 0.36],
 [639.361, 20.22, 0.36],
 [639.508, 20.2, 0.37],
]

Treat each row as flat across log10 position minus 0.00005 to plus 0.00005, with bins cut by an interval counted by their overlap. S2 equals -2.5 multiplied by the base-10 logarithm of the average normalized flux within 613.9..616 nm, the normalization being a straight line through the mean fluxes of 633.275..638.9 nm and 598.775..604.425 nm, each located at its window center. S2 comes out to 0.03 mag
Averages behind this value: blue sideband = 20.9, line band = 20.2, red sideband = 20.3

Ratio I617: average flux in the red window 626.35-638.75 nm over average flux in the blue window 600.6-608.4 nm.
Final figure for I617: 0.95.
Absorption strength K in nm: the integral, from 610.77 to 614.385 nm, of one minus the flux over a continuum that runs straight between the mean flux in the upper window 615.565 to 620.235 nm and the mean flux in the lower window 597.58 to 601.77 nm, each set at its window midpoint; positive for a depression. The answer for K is -0.11 nm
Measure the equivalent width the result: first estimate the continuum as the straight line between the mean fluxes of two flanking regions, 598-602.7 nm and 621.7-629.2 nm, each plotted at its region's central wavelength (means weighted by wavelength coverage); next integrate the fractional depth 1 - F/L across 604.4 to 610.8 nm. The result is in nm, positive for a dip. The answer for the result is -0.28 nm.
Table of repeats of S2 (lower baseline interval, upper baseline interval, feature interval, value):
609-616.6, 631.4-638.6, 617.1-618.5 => 0.02 mag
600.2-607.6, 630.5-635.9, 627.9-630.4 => 0.02 mag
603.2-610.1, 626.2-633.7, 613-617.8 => 0.04 mag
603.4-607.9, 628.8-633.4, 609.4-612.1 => 0.00 mag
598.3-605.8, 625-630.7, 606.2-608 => -0.04 mag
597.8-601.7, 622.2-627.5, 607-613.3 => -0.05 mag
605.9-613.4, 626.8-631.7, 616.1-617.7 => 0.06 mag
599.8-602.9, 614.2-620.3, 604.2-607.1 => -0.05 mag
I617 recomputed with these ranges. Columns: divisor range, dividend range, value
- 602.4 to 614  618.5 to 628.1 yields 0.92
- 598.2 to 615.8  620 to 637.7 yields 0.94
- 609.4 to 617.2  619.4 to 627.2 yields 0.94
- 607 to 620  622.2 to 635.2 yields 0.96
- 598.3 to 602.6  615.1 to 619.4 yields 0.95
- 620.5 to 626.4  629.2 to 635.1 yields 1.06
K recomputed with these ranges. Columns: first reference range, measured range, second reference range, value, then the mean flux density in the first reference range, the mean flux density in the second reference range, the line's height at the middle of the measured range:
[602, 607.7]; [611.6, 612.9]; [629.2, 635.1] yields 0.013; 21.2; 20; 20.9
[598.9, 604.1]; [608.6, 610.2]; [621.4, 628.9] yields -0.057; 20.9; 19.2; 20.3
